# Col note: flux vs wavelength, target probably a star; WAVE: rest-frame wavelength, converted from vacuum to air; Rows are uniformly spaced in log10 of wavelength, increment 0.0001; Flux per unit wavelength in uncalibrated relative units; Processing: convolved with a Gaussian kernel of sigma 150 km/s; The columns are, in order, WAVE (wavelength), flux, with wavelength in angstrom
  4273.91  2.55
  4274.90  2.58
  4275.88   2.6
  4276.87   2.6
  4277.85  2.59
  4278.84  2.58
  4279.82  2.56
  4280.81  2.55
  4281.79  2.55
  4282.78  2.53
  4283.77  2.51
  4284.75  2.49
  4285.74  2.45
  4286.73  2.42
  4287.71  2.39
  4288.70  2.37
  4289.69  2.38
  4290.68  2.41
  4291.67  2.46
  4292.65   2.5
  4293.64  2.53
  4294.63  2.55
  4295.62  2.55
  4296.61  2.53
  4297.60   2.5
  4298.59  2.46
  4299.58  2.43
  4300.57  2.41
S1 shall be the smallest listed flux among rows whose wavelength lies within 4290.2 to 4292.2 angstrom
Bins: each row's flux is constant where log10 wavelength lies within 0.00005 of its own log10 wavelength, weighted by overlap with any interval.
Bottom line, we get 2.41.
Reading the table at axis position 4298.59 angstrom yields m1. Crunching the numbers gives 2.46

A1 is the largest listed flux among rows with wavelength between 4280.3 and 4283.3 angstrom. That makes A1 2.55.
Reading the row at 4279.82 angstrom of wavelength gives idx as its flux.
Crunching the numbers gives 2.56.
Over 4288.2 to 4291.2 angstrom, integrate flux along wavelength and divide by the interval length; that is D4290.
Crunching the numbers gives 2.38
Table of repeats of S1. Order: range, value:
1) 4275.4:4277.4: 2.6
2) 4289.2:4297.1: 2.38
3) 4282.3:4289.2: 2.37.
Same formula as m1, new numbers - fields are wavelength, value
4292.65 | 2.5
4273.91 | 2.55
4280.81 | 2.55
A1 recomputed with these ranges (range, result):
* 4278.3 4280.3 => 2.58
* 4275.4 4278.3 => 2.6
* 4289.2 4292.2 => 2.46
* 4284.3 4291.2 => 2.49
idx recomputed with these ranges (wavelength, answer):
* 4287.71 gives 2.39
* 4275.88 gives 2.6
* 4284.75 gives 2.49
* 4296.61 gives 2.53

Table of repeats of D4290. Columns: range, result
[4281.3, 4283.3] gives 2.53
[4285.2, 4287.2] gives 2.43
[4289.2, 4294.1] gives 2.46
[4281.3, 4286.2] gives 2.51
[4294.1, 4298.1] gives 2.53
